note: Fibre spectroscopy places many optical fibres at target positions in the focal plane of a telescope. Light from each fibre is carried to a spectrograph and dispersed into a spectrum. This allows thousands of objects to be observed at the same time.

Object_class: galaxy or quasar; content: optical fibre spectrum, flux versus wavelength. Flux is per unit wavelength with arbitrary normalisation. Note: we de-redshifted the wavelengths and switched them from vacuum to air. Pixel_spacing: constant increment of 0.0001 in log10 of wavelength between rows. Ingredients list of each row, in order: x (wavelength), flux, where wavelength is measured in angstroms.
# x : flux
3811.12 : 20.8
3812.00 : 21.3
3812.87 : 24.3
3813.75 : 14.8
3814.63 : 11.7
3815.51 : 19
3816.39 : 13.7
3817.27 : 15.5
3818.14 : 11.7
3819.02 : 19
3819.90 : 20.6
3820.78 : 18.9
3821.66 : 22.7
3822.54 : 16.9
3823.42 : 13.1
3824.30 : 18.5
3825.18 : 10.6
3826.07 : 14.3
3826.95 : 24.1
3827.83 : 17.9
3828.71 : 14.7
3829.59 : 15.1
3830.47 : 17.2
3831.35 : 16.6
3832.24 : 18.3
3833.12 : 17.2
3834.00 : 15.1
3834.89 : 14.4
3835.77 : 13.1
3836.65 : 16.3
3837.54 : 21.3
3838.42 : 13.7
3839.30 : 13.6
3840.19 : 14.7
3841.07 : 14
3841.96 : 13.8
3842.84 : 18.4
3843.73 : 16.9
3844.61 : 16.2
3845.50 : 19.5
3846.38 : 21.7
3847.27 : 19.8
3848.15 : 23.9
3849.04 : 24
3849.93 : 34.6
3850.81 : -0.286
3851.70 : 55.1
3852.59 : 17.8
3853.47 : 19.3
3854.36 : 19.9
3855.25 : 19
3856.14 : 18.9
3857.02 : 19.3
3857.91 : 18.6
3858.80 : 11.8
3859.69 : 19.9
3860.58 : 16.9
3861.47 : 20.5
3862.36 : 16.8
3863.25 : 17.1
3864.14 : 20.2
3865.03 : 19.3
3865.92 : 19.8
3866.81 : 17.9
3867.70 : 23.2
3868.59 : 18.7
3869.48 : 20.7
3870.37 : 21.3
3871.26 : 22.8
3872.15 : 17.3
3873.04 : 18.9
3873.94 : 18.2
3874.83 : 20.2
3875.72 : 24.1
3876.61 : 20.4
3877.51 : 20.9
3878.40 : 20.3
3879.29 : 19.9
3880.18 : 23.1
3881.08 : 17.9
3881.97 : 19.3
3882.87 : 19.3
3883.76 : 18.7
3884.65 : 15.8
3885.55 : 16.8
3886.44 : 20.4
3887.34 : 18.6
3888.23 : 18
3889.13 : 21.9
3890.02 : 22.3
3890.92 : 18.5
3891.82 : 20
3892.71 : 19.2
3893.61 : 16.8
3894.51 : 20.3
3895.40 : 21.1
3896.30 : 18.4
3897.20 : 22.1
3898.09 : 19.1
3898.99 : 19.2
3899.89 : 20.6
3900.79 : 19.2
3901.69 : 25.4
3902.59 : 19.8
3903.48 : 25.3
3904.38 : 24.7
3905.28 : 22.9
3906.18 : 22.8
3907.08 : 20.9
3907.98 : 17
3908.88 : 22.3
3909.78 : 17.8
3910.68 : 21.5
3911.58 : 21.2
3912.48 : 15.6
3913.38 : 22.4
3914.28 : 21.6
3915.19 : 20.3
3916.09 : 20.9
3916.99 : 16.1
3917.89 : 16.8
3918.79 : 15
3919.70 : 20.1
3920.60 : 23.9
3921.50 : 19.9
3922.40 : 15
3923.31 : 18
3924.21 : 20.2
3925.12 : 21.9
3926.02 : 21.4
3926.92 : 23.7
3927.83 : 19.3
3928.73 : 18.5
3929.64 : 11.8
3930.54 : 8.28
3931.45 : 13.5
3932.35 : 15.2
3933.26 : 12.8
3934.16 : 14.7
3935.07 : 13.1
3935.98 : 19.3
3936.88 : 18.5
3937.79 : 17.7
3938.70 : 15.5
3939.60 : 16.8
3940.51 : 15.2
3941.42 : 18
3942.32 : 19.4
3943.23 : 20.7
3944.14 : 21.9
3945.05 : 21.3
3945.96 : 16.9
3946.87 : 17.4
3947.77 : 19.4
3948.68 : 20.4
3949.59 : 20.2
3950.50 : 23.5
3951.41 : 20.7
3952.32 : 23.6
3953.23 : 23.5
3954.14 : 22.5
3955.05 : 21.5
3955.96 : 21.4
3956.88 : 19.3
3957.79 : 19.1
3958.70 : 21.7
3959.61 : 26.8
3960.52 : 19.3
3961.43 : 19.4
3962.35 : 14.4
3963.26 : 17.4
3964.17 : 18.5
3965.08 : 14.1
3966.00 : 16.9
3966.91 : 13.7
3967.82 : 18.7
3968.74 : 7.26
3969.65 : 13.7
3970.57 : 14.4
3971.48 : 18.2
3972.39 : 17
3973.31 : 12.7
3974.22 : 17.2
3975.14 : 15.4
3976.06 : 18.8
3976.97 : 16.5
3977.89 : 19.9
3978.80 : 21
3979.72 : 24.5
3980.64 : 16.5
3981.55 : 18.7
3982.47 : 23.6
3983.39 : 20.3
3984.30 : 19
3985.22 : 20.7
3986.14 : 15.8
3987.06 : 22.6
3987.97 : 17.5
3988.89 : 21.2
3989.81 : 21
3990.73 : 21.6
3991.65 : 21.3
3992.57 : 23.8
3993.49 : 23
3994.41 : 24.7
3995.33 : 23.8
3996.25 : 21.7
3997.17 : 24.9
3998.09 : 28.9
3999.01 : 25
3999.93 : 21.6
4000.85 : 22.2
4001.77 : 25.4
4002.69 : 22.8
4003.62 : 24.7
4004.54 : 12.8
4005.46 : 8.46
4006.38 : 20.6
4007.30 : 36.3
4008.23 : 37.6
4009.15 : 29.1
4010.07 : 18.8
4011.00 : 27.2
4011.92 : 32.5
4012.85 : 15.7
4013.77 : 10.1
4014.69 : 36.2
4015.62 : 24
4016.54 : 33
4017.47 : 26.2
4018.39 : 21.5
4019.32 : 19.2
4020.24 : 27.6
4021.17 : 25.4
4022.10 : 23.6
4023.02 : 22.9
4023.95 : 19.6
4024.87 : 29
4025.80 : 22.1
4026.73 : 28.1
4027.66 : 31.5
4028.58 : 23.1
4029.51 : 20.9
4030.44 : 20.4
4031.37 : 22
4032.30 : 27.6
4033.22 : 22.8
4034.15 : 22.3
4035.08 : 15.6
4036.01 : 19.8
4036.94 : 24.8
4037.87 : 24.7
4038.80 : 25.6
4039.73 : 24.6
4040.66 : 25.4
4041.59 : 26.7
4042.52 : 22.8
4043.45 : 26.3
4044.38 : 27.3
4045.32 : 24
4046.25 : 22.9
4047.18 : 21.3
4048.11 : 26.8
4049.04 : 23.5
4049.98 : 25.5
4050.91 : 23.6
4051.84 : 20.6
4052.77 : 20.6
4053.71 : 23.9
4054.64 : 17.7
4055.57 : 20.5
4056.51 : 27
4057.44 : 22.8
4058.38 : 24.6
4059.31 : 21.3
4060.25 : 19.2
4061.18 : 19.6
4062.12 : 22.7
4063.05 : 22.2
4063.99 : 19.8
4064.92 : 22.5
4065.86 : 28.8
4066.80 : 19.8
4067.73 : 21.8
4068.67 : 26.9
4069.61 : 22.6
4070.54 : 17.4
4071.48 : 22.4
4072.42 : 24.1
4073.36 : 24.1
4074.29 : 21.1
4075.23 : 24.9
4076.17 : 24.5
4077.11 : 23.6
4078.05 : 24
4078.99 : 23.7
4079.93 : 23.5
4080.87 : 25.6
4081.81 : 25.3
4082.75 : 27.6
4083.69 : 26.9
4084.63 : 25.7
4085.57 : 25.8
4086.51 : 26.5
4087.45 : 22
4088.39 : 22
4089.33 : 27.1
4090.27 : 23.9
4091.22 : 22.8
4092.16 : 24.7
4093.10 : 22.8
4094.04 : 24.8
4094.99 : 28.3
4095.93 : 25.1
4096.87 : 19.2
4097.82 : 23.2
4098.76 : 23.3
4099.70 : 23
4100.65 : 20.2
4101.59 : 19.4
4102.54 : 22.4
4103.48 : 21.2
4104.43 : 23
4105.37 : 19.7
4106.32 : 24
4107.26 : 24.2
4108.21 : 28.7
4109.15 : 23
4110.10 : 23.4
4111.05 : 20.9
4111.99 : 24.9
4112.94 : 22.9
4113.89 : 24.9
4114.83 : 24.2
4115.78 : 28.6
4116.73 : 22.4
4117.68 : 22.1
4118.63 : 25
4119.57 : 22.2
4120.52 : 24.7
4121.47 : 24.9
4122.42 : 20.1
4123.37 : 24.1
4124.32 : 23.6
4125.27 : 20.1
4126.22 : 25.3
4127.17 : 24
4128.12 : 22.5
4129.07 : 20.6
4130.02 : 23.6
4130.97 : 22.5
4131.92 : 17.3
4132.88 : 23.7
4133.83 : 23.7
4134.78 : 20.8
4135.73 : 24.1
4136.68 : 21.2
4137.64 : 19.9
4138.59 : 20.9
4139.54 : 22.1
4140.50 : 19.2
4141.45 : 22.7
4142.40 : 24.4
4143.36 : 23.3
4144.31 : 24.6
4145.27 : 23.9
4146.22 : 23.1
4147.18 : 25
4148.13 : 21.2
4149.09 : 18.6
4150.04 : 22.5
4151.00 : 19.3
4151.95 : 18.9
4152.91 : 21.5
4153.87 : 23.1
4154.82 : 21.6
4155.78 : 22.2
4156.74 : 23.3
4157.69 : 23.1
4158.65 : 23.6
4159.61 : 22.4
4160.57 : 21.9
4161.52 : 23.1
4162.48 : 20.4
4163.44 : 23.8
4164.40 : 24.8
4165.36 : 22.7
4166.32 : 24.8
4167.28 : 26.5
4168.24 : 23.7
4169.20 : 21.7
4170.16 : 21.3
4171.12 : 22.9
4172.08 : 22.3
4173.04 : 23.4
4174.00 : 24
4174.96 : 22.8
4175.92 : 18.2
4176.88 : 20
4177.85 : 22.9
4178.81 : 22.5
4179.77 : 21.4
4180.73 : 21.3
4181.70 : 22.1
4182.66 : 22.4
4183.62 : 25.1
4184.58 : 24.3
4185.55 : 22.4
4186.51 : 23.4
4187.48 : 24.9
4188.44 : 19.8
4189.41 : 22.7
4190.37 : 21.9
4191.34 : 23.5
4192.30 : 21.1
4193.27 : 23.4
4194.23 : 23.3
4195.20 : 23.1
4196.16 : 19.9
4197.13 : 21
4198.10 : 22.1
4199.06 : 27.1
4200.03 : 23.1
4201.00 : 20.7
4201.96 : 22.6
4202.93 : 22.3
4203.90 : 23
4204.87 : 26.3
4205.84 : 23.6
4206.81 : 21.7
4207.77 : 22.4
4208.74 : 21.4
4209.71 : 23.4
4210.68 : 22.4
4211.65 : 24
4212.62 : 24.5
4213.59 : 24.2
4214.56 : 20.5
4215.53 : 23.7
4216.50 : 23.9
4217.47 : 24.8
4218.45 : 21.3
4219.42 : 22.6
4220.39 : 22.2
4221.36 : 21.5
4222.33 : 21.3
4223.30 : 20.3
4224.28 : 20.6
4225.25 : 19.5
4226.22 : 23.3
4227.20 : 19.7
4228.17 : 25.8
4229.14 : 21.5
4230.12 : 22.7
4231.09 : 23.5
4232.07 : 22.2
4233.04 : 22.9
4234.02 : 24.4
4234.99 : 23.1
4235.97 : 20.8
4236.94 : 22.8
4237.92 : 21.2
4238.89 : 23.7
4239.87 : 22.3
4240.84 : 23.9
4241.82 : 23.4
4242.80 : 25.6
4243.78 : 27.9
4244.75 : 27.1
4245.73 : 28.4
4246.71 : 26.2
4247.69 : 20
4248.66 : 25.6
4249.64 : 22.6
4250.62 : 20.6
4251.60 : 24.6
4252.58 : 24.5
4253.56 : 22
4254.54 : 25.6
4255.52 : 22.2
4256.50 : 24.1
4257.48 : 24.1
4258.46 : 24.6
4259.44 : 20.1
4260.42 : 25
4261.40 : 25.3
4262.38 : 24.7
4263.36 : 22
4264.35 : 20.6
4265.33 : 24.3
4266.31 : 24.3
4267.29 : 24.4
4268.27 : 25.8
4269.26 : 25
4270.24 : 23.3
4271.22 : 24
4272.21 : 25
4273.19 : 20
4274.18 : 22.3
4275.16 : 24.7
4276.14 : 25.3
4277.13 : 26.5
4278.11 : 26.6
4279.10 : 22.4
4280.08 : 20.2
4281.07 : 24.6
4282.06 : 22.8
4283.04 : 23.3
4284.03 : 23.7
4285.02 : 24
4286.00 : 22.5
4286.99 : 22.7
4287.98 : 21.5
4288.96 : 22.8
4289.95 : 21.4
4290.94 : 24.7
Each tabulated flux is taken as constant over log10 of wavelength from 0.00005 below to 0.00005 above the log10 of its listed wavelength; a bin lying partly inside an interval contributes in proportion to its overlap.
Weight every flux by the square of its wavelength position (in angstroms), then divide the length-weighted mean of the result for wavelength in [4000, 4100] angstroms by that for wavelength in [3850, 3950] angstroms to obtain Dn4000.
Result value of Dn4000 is 1.32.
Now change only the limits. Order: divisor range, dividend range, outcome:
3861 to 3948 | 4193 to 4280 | 1.43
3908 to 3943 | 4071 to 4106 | 1.43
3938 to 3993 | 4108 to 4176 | 1.31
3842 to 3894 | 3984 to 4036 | 1.26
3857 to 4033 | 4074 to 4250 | 1.26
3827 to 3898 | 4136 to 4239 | 1.38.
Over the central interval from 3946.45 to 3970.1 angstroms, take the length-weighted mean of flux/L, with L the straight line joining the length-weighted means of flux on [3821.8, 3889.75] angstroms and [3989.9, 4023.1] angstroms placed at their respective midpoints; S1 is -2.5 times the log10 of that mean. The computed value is 0.17 mag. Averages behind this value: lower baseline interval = 18.8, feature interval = 19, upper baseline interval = 24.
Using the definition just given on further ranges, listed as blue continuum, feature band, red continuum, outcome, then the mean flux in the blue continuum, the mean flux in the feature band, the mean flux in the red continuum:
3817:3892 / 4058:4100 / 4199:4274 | -0.105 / 18.8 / 23.6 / 23.2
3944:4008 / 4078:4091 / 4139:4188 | -0.161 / 20.1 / 25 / 22.6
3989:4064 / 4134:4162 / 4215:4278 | 0.064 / 23.6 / 22.1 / 23.4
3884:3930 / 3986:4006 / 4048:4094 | 0.005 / 19.9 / 21.7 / 23.4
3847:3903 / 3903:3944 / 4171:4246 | 0.104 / 20.1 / 18.6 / 22.8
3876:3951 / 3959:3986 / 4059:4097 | 0.172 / 19.2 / 17.7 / 23.6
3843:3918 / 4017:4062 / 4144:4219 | -0.094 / 20.2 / 23.4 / 22.7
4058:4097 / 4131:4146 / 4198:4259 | 0.062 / 23.6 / 22.1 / 23.2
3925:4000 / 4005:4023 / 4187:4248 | -0.245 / 19.1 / 24.9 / 22.9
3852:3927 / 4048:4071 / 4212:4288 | -0.045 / 19.8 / 22.4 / 23.4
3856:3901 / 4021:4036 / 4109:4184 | -0.107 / 19.4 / 23.4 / 22.6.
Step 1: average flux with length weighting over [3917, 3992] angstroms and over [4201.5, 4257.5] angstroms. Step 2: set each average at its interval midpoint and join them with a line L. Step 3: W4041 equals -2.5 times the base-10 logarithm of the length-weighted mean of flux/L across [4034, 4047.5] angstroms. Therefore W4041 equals -0.187 mag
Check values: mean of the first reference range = 18.4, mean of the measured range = 23.7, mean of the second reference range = 23.1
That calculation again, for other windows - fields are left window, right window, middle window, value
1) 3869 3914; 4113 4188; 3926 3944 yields 0.23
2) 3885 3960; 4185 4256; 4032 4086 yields -0.11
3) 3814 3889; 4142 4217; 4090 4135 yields -0.06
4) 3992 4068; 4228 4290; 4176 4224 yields 0.05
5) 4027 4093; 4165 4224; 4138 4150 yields 0.03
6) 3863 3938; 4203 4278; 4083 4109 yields -0.10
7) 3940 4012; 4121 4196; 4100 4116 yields -0.06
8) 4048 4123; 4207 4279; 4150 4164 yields 0.06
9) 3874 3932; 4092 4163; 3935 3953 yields 0.06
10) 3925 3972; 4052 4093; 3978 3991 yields -0.04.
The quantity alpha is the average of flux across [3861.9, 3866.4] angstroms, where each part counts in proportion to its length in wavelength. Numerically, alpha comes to 18.6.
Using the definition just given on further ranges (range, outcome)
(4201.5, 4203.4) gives 22.4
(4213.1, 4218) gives 23.4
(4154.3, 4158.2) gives 22.6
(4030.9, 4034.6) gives 23.7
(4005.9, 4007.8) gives 28.3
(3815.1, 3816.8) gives 16.3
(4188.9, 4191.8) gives 22.6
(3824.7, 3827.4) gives 16.3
